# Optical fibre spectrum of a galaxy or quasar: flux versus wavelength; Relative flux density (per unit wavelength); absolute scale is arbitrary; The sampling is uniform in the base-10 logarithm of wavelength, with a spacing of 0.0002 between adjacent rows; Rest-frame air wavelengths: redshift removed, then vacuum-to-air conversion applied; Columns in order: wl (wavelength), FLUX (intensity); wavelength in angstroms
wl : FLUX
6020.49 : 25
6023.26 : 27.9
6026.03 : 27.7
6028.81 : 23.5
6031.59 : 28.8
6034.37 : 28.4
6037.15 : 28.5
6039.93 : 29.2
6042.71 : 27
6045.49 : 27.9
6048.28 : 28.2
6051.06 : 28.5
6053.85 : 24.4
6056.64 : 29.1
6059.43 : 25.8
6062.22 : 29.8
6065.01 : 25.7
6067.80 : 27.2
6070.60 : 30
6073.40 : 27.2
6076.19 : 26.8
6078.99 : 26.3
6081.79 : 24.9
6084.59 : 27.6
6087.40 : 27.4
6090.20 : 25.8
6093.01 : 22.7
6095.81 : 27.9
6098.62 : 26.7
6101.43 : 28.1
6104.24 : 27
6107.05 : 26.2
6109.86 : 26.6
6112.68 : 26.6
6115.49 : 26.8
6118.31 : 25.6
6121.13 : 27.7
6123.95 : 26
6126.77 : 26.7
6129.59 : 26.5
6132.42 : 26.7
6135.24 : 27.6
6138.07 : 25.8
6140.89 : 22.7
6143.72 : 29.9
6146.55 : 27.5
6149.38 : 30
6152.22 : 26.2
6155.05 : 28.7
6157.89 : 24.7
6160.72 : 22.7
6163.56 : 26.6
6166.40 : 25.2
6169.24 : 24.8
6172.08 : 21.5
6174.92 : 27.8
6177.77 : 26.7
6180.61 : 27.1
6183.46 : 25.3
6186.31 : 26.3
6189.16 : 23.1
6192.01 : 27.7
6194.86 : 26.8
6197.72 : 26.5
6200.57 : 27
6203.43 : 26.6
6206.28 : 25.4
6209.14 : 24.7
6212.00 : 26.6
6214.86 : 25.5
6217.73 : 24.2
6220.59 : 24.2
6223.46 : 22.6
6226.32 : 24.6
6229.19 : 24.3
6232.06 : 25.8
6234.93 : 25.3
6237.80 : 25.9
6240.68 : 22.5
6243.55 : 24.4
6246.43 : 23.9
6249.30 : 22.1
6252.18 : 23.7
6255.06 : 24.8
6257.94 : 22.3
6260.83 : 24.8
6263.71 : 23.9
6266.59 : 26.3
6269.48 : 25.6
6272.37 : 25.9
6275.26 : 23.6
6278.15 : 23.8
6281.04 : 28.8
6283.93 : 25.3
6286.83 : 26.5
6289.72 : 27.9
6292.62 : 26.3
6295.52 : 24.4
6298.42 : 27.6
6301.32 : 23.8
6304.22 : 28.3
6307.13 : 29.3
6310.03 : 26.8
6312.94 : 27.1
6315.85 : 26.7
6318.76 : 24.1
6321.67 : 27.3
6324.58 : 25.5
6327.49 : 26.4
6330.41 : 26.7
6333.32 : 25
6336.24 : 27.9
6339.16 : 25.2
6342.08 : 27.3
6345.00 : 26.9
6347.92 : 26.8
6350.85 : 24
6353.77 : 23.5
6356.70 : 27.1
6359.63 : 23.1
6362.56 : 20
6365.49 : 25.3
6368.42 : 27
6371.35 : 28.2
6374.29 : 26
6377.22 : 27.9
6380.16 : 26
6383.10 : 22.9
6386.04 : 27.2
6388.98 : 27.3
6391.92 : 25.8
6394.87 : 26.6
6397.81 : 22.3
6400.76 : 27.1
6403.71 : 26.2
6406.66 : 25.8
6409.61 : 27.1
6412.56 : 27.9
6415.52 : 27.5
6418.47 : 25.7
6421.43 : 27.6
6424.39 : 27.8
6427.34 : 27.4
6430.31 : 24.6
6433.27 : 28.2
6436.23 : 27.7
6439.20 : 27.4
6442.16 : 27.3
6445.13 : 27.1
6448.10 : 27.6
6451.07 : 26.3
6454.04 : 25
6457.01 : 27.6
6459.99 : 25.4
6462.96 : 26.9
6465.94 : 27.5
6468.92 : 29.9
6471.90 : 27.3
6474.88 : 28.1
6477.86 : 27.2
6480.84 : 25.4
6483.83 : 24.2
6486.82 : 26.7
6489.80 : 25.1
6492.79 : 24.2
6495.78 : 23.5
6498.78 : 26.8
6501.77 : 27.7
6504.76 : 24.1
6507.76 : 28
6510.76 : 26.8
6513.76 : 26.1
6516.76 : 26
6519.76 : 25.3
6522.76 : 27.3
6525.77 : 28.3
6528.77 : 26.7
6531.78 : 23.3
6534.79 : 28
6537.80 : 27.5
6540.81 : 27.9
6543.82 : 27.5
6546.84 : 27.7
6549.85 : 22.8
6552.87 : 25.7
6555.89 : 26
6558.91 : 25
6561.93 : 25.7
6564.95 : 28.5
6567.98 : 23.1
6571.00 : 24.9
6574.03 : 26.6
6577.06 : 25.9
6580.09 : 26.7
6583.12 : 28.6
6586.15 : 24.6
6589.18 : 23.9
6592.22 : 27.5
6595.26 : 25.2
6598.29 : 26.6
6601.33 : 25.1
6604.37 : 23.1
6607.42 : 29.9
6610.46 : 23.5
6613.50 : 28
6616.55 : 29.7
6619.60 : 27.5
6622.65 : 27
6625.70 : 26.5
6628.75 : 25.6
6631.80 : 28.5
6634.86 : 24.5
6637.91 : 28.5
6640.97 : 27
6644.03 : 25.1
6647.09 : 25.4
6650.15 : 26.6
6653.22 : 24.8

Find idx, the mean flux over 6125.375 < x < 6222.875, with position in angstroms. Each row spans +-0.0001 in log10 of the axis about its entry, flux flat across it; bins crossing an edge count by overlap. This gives 26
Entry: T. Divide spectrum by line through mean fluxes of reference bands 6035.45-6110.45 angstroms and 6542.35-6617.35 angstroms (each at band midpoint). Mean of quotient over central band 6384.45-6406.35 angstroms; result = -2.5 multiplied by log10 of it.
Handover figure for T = 0.02 mag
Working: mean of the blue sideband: 27.1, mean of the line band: 26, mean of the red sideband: 26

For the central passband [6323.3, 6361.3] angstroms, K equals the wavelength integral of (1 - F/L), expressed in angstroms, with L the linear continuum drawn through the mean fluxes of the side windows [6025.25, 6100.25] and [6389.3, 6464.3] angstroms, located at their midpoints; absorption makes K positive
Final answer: 1.4 angstroms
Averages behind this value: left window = 27.1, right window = 26.6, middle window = 25.8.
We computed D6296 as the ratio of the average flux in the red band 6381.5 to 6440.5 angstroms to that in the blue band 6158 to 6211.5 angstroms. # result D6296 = 1.0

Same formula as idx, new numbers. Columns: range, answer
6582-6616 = 26.1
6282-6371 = 26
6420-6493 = 26.8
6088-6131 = 26.5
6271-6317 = 26.4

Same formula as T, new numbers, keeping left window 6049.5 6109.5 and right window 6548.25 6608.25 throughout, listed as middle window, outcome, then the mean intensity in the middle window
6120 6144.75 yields 0.009 mag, 26.6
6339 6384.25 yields 0.032 mag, 25.5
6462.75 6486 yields -0.044 mag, 27.1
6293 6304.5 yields 0.024 mag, 25.8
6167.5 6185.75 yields 0.046 mag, 25.6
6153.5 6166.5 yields 0.045 mag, 25.6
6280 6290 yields -0.023 mag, 27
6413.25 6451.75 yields -0.043 mag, 27.1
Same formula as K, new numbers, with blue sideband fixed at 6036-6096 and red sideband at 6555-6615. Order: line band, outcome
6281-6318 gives -0.1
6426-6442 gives -0.5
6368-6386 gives 0.0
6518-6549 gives -1.0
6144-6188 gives 1.3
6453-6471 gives -0.6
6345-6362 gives 1.1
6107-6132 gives 0.4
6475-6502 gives 0.5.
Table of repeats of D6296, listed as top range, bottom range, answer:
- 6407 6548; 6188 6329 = 1.05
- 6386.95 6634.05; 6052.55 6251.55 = 1.02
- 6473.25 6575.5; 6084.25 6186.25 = 0.99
